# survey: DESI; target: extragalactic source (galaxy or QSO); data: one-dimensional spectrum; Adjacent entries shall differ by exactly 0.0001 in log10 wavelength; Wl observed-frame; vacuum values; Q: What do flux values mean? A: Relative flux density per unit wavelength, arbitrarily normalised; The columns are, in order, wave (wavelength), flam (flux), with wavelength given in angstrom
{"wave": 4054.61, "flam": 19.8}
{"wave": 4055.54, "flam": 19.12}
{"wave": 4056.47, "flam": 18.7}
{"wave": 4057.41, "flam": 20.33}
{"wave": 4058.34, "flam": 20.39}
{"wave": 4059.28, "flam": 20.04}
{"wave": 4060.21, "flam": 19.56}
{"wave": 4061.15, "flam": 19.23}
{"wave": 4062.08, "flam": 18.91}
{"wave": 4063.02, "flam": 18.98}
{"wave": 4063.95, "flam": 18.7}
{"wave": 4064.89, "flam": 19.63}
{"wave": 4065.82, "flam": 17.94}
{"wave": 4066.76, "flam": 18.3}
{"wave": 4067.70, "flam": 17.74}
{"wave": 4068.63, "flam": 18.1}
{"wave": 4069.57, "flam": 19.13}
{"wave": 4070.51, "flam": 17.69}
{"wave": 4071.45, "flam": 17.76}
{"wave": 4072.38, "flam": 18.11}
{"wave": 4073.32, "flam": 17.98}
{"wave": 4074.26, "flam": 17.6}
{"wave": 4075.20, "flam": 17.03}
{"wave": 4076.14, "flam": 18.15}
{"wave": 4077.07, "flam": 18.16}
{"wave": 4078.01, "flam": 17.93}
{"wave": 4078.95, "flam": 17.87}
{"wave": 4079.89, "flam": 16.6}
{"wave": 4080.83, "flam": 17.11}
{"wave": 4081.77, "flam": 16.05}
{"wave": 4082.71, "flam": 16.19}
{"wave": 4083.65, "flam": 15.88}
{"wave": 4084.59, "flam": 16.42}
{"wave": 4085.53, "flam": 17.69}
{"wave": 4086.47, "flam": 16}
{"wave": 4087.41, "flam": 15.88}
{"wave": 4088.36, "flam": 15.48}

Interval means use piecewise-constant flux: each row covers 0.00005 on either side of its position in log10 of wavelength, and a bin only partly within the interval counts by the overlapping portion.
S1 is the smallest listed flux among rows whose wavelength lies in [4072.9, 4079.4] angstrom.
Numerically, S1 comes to 17.03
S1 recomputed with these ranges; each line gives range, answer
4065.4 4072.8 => 17.69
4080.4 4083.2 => 16.05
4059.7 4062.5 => 18.91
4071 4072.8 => 17.76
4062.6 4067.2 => 17.94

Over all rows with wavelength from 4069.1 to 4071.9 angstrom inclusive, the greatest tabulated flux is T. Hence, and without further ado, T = 19.13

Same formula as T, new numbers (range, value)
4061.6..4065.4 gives 19.63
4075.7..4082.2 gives 18.16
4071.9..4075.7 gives 18.11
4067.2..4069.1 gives 18.1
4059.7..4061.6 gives 19.56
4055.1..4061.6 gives 20.39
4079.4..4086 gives 17.69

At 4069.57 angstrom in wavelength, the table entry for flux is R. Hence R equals 19.13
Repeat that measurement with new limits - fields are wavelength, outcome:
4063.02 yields 18.98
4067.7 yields 17.74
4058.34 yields 20.39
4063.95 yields 18.7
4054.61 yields 19.8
